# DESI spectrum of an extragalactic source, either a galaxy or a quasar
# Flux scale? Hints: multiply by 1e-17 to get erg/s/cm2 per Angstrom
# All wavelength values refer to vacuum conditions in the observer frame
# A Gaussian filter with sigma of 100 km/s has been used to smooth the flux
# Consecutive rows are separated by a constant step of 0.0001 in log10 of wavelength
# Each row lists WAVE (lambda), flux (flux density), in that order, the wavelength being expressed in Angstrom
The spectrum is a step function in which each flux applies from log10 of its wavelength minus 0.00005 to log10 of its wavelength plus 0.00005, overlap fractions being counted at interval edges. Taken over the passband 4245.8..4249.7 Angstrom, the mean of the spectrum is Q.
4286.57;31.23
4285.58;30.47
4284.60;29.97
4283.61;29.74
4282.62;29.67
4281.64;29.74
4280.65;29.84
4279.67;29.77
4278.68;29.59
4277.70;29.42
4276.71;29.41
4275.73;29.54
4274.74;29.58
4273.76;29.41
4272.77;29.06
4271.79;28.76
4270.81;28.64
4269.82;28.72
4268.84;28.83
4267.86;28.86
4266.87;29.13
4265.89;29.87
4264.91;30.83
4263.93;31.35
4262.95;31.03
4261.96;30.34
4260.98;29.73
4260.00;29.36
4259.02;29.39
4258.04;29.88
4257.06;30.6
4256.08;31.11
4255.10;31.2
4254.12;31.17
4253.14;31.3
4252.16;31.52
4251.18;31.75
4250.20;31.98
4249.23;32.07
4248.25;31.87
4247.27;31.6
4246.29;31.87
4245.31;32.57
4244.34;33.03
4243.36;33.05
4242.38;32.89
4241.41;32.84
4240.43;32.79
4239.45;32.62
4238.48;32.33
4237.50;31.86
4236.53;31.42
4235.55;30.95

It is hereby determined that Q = 31.8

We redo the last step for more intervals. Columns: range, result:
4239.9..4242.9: 32.8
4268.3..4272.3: 28.8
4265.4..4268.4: 29.3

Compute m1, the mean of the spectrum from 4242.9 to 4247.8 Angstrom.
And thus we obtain 32.4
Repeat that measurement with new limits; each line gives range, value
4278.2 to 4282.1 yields 29.7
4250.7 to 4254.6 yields 31.4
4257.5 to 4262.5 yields 29.7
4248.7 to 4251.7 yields 32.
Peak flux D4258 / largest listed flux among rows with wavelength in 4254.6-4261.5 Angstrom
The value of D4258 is 31.2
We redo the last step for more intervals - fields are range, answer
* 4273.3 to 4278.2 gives 29.58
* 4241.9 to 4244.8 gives 33.05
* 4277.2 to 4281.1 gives 29.84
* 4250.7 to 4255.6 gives 31.75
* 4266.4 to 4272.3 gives 29.13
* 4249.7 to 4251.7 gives 31.98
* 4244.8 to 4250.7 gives 32.57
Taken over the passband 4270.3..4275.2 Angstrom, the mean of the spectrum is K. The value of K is 29.1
